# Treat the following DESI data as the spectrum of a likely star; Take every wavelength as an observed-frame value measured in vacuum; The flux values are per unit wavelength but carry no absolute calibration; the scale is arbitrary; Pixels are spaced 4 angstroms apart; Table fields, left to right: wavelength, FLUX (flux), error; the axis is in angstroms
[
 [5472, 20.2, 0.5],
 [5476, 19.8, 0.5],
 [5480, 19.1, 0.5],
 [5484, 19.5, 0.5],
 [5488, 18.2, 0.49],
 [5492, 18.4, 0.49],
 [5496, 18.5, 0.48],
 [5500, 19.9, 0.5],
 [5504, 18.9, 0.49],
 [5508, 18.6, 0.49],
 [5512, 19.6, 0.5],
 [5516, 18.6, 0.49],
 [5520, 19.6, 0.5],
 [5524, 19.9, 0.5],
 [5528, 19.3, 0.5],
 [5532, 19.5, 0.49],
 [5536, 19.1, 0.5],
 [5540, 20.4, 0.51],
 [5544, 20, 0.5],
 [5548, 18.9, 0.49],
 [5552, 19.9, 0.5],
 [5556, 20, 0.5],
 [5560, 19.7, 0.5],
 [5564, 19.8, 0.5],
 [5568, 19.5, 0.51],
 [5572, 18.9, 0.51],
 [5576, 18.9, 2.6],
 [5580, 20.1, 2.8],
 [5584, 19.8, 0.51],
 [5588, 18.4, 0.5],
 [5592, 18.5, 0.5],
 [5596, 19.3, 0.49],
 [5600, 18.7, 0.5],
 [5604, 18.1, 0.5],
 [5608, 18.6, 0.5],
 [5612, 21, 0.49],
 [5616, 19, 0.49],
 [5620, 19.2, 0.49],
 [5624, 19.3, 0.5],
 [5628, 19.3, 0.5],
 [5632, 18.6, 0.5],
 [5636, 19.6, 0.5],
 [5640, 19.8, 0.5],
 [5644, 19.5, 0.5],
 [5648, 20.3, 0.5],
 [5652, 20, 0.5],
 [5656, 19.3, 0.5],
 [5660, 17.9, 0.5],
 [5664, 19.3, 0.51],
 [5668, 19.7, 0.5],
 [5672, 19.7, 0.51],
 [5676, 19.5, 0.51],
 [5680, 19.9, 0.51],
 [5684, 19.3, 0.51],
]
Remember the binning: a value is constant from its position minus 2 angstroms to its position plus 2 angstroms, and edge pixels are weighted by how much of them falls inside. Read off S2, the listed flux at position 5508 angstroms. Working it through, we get 18.6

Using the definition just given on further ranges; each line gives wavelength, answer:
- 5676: 19.5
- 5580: 20.1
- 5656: 19.3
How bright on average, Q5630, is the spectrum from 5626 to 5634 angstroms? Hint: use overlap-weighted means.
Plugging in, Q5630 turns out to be 19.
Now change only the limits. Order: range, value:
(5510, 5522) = 19.3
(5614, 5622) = 19.1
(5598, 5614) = 19.1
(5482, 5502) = 18.9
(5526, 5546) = 19.7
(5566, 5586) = 19.4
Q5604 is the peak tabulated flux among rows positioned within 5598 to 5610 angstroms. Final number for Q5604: 18.7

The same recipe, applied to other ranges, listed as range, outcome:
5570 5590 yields 20.1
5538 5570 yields 20.4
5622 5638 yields 19.6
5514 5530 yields 19.9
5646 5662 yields 20.3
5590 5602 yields 19.3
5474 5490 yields 19.8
